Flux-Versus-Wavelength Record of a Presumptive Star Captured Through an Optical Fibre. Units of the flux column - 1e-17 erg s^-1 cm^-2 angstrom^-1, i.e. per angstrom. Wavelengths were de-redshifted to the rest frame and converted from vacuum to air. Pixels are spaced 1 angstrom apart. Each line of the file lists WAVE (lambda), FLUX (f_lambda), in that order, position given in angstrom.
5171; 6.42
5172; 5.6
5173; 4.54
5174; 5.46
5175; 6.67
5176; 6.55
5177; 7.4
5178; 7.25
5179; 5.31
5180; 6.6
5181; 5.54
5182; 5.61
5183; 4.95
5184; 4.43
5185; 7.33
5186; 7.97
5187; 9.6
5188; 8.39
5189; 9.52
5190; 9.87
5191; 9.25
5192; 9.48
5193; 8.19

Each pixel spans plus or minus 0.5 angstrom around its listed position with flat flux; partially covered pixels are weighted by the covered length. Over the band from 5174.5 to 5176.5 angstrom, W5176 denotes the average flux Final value 6.61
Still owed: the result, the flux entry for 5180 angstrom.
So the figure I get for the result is 6.6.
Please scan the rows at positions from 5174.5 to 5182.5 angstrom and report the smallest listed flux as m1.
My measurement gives 5.31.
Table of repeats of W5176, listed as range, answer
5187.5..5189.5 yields 8.96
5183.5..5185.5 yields 5.88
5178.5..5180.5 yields 5.96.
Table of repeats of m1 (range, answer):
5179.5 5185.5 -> 4.43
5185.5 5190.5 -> 7.97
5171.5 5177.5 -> 4.54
